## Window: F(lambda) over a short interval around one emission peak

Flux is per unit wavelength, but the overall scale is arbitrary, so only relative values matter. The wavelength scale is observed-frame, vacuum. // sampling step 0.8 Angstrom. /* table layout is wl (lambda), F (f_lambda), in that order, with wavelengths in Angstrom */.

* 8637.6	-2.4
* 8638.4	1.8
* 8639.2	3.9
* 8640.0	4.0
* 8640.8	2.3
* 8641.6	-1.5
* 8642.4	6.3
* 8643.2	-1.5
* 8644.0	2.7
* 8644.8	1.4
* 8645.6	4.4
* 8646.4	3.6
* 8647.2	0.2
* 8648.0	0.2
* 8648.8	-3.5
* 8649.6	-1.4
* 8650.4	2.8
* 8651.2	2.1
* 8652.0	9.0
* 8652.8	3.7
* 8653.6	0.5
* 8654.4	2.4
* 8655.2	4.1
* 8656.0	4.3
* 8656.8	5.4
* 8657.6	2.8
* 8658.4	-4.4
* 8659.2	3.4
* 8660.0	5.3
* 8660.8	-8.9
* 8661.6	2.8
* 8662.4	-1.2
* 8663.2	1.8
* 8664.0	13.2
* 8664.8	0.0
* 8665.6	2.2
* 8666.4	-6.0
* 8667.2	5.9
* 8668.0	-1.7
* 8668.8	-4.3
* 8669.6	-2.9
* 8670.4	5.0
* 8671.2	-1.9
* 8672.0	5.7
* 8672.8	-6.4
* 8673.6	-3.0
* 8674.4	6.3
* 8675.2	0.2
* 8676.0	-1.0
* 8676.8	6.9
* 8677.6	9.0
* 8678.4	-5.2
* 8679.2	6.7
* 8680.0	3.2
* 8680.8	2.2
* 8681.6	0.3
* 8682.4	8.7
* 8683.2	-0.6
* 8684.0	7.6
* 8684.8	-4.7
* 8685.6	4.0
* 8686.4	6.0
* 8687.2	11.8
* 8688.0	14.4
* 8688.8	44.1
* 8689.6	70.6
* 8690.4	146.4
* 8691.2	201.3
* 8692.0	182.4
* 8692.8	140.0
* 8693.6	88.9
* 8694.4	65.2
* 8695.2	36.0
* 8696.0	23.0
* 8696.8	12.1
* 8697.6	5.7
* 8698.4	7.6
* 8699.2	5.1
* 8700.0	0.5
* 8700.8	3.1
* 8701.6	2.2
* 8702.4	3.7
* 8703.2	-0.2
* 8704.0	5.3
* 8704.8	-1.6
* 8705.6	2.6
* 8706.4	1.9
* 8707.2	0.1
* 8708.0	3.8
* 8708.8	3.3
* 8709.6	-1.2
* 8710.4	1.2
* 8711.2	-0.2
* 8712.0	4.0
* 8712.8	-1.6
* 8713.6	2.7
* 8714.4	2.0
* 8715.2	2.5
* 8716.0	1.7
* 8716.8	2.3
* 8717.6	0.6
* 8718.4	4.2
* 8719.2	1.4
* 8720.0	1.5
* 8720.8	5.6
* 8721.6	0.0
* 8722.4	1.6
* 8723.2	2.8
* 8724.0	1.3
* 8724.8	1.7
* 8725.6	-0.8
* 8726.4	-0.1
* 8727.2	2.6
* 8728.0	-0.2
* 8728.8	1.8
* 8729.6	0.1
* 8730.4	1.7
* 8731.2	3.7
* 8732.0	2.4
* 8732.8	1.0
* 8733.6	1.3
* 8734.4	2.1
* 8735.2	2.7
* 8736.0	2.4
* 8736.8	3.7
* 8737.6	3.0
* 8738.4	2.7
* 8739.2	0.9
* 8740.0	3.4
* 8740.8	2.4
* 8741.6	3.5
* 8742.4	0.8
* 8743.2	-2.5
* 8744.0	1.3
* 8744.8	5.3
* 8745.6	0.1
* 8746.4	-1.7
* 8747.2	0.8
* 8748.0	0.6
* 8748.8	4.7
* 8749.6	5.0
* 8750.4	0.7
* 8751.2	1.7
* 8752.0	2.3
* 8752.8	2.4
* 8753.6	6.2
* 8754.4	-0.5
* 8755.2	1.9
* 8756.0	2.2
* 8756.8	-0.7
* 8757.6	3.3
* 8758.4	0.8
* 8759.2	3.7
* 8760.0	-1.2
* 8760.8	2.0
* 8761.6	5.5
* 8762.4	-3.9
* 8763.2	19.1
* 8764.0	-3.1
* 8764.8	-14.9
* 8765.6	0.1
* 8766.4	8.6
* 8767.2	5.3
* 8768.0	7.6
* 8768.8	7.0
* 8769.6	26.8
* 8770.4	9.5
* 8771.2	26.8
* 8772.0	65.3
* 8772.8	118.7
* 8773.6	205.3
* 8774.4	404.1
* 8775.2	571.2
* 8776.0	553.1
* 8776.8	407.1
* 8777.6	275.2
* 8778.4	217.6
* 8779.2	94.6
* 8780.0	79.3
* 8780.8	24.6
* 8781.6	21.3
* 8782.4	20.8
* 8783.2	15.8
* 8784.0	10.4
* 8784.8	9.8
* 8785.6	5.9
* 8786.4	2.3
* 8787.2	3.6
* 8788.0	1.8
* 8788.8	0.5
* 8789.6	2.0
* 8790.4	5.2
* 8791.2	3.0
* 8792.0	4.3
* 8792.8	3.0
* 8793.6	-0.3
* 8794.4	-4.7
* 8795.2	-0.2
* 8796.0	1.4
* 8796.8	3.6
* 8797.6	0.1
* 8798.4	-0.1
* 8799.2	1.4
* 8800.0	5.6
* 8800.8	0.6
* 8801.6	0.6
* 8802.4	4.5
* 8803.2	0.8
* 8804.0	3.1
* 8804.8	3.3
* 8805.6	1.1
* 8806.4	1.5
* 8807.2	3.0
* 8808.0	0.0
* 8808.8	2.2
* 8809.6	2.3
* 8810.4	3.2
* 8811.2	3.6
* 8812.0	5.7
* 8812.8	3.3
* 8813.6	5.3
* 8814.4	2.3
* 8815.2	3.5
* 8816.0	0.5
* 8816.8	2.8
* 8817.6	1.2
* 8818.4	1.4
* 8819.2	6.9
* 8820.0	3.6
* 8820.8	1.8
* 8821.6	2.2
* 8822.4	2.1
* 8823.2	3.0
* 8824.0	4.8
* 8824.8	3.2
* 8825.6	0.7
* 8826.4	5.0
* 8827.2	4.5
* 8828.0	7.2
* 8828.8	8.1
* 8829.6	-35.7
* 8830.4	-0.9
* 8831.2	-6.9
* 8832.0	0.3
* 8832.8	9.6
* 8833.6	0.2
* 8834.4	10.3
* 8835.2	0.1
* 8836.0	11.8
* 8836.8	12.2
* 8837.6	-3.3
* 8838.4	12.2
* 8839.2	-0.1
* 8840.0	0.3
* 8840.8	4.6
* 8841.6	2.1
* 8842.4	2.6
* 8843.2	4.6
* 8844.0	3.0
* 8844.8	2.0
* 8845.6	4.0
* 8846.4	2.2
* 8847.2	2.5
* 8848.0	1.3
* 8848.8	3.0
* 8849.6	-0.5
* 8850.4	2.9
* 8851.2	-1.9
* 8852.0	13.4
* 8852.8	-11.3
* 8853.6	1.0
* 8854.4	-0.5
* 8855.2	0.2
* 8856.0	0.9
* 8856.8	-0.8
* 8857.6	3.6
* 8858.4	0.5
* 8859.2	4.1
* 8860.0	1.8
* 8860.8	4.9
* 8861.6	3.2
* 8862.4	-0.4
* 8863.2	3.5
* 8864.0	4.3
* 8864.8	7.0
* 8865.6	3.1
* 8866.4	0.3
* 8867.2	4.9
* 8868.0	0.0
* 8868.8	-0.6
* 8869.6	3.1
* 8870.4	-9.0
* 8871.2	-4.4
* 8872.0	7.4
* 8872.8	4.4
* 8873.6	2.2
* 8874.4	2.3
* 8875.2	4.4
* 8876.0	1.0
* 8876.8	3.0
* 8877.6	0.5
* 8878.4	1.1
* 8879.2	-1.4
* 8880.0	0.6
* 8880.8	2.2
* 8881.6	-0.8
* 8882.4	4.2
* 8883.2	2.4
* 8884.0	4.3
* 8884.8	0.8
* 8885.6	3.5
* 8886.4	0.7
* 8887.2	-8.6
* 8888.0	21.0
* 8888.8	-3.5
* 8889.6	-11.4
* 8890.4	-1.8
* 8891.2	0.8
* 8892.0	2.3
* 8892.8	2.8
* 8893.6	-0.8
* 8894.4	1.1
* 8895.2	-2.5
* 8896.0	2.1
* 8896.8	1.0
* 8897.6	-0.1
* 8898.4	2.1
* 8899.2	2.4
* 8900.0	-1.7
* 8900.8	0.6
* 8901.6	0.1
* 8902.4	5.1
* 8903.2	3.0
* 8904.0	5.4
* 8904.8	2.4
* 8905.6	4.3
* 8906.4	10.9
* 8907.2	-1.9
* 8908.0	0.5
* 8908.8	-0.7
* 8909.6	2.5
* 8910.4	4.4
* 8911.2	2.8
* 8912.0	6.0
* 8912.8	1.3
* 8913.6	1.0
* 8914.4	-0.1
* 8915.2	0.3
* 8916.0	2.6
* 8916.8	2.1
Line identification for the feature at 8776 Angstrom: [O III]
